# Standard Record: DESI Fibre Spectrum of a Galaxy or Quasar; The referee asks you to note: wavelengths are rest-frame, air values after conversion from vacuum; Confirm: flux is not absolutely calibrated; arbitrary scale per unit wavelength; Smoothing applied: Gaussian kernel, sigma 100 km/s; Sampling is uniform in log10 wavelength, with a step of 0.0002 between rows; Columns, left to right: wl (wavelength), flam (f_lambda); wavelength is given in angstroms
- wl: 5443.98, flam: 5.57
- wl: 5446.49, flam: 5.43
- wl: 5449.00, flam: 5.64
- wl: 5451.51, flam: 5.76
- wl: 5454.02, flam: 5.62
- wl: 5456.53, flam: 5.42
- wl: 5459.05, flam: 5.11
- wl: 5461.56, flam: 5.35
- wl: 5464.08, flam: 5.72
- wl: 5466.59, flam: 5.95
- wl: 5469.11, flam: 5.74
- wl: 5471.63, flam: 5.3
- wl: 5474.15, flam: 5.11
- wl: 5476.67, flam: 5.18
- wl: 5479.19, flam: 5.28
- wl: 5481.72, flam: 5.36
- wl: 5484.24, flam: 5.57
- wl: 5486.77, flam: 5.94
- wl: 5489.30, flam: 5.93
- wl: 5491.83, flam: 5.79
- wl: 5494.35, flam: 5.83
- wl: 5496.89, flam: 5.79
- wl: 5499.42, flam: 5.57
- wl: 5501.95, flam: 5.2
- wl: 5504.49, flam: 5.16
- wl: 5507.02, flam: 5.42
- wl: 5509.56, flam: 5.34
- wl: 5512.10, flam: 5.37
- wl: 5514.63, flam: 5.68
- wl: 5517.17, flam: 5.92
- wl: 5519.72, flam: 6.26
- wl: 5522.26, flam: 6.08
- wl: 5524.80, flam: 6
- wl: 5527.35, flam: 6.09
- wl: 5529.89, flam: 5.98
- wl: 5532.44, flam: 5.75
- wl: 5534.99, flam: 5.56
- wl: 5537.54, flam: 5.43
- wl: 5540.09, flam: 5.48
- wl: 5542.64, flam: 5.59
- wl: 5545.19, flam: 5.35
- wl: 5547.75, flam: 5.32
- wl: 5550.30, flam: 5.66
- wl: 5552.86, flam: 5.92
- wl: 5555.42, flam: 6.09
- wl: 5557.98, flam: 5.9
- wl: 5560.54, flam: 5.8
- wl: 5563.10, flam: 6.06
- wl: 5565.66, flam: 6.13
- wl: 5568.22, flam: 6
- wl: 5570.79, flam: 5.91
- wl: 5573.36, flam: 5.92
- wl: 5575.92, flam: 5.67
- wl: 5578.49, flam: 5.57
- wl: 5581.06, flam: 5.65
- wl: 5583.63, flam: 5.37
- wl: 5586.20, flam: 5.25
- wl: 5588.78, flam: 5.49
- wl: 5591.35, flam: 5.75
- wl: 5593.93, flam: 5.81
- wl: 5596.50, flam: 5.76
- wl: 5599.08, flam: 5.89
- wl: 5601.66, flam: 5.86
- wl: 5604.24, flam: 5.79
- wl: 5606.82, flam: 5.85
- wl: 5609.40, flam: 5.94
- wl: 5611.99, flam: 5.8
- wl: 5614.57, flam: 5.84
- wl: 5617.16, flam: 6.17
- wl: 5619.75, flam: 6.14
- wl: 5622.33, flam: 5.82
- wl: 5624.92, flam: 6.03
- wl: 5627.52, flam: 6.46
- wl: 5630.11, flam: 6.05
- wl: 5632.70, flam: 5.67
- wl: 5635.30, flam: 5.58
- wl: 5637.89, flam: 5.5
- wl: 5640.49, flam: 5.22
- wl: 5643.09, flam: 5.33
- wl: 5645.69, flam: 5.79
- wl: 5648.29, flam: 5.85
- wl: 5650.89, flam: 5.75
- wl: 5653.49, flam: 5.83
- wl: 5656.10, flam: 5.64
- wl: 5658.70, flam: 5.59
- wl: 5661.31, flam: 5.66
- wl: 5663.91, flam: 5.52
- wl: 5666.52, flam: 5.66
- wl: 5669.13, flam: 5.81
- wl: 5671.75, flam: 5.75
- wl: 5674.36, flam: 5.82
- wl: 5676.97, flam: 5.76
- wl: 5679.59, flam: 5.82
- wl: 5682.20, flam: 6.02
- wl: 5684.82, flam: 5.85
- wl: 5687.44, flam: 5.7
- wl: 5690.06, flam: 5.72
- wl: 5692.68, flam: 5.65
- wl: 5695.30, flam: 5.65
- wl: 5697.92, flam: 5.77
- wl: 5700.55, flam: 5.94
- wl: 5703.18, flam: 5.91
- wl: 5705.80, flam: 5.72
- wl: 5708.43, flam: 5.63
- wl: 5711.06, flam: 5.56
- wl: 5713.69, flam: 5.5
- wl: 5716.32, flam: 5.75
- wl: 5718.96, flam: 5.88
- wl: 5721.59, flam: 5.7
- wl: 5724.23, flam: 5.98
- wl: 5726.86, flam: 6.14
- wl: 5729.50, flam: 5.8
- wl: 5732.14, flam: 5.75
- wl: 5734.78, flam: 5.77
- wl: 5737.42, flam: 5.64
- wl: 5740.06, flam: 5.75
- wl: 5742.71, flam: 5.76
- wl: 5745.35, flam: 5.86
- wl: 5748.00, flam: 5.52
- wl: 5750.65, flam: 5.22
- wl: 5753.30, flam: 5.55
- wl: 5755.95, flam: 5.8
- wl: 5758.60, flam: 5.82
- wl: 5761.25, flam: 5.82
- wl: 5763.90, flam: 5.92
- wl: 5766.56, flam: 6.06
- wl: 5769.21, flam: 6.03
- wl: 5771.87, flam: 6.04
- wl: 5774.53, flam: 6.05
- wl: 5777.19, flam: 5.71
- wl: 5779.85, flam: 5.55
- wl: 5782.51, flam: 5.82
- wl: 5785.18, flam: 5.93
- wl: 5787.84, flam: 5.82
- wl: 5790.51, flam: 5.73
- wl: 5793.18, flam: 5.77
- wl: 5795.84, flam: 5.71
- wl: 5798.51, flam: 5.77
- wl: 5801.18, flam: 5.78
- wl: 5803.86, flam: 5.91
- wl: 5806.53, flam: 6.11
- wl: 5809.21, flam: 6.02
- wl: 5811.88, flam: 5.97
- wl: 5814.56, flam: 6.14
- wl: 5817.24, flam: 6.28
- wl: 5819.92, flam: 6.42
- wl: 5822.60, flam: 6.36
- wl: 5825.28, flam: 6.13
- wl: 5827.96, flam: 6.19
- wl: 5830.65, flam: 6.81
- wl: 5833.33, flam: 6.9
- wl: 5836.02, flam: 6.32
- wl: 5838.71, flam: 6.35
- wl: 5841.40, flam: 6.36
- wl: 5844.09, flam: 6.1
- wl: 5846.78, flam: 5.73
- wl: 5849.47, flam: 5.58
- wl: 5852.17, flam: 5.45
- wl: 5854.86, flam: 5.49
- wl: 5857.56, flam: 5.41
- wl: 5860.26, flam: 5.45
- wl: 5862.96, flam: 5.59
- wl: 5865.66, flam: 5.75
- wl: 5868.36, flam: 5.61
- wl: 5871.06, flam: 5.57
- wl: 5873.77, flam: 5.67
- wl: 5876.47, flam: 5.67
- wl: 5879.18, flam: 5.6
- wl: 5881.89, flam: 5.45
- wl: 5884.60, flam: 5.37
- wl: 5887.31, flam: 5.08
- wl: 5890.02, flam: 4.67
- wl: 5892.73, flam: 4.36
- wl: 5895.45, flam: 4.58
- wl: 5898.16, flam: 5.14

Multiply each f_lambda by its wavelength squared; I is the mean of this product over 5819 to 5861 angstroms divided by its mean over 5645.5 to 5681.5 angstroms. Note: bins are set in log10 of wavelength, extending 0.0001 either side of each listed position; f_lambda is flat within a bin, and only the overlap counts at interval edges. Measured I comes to 1.12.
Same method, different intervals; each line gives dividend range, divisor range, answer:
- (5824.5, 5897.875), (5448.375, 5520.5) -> 1.16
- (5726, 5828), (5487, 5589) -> 1.12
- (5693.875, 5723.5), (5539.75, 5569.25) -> 1.05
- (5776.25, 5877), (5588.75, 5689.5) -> 1.09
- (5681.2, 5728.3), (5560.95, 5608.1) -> 1.05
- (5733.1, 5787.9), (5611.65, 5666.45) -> 1.05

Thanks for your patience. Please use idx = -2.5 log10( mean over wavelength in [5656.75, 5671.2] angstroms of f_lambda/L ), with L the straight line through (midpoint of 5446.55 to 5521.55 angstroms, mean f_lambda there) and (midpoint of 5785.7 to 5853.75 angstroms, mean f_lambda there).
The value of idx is 0.03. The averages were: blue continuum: 5.56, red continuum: 6.07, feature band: 5.65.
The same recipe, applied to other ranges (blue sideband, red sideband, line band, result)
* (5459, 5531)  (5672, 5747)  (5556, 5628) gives -0.03 mag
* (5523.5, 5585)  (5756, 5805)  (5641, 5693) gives 0.02 mag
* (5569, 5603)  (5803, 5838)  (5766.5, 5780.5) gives 0.05 mag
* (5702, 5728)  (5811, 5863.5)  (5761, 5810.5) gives 0.01 mag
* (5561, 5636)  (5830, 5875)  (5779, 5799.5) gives 0.02 mag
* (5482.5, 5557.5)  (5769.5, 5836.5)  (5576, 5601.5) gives 0.03 mag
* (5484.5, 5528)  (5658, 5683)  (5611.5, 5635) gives -0.05 mag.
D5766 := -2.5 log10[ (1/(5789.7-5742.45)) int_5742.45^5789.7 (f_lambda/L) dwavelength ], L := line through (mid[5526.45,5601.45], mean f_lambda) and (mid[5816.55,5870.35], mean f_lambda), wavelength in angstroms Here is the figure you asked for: 0.03 mag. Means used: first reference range 5.73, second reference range 6.01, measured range 5.79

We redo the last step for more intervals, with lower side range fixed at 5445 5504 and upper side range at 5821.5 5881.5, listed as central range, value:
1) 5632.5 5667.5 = 0.019 mag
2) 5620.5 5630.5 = -0.076 mag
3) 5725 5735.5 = -0.017 mag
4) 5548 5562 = -0.041 mag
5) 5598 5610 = -0.037 mag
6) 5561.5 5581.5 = -0.045 mag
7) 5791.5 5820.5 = -0.021 mag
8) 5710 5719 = 0.024 mag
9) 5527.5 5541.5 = -0.015 mag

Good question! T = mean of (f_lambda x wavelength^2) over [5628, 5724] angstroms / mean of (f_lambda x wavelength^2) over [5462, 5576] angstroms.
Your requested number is 1.1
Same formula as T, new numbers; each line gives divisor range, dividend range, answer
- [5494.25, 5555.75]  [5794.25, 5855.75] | 1.19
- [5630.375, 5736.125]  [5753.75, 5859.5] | 1.09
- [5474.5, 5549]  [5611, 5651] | 1.08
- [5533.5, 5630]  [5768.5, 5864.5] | 1.12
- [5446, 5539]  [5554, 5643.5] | 1.07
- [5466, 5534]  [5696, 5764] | 1.10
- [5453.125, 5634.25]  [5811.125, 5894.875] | 1.13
